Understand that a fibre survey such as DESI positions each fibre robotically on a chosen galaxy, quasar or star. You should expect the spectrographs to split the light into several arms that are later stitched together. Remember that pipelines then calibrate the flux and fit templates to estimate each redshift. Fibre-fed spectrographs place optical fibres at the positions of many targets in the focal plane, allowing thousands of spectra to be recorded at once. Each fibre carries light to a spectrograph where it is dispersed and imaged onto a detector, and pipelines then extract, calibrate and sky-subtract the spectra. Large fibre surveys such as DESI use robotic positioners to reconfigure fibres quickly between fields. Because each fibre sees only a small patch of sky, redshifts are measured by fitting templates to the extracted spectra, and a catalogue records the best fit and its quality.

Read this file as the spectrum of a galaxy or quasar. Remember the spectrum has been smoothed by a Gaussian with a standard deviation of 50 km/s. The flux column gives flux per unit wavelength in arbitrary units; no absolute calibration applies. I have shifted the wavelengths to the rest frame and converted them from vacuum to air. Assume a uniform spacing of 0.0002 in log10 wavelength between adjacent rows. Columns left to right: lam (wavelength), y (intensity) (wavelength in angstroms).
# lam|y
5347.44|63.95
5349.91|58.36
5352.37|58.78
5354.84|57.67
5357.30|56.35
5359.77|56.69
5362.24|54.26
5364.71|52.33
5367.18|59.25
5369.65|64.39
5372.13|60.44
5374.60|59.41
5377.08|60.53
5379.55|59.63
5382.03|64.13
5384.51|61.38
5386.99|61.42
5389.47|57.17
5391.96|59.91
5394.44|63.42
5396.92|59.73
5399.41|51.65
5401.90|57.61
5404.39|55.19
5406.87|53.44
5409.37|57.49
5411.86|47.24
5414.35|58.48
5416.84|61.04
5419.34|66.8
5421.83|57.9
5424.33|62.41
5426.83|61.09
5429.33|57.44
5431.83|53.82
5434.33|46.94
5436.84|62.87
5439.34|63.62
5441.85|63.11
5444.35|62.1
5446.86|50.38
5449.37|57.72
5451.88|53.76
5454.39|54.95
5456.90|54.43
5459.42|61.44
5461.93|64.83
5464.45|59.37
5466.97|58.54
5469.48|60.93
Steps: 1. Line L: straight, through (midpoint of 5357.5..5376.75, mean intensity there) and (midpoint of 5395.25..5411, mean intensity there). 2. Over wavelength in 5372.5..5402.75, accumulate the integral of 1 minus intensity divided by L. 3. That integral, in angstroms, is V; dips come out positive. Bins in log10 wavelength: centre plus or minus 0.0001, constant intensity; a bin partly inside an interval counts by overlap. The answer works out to -1.5 angstroms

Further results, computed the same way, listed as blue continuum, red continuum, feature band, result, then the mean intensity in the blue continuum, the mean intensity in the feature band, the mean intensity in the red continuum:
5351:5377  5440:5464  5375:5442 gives -0.6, 58.1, 58.7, 58.3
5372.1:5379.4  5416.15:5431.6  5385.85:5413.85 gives 1.7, 60.1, 56.8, 60.6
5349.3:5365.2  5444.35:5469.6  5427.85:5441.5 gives 0.0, 56.5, 57.4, 57.7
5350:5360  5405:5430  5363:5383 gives -0.7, 57.6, 59.8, 58.3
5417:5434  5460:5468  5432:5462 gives 1.3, 59.3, 57.6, 61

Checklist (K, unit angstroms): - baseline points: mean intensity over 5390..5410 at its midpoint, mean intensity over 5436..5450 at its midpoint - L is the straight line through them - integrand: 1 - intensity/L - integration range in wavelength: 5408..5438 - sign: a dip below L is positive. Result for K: 0.5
